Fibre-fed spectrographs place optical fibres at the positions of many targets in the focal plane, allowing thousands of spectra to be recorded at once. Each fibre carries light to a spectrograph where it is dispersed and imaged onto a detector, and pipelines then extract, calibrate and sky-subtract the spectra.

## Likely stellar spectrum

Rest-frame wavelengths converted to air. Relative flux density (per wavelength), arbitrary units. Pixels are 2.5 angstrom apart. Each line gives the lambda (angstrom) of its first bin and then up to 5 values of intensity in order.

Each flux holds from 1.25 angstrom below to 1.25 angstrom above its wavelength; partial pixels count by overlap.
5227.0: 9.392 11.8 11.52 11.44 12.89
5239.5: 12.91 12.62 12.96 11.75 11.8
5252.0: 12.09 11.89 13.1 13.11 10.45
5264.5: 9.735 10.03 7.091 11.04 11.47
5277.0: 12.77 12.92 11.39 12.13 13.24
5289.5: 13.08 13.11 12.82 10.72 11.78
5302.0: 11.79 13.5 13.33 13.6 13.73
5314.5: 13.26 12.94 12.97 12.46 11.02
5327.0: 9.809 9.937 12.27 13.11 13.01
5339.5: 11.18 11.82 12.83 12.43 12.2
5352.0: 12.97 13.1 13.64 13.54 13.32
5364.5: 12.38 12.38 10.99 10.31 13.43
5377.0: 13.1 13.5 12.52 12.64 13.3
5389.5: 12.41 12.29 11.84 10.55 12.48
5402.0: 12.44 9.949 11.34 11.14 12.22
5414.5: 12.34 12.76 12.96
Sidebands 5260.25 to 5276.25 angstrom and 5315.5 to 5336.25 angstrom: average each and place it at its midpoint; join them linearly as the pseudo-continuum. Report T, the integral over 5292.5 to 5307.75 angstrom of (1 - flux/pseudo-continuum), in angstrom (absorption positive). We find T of -1.7 angstrom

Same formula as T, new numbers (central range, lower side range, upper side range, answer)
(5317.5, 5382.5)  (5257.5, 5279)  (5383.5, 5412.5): -4.6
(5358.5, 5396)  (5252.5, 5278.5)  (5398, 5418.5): -2.7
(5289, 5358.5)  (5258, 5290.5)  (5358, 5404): -3.4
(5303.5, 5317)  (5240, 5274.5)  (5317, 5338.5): -1.9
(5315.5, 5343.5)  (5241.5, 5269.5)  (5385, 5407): -0.4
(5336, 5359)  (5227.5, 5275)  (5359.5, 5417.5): -1.2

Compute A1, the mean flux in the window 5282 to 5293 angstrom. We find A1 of 12.7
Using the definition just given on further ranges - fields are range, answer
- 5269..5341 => 12.2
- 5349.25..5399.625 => 12.5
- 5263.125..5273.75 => 9.58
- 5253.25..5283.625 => 11.3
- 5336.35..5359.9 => 12.6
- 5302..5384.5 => 12.5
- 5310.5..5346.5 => 12.2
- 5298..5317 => 13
